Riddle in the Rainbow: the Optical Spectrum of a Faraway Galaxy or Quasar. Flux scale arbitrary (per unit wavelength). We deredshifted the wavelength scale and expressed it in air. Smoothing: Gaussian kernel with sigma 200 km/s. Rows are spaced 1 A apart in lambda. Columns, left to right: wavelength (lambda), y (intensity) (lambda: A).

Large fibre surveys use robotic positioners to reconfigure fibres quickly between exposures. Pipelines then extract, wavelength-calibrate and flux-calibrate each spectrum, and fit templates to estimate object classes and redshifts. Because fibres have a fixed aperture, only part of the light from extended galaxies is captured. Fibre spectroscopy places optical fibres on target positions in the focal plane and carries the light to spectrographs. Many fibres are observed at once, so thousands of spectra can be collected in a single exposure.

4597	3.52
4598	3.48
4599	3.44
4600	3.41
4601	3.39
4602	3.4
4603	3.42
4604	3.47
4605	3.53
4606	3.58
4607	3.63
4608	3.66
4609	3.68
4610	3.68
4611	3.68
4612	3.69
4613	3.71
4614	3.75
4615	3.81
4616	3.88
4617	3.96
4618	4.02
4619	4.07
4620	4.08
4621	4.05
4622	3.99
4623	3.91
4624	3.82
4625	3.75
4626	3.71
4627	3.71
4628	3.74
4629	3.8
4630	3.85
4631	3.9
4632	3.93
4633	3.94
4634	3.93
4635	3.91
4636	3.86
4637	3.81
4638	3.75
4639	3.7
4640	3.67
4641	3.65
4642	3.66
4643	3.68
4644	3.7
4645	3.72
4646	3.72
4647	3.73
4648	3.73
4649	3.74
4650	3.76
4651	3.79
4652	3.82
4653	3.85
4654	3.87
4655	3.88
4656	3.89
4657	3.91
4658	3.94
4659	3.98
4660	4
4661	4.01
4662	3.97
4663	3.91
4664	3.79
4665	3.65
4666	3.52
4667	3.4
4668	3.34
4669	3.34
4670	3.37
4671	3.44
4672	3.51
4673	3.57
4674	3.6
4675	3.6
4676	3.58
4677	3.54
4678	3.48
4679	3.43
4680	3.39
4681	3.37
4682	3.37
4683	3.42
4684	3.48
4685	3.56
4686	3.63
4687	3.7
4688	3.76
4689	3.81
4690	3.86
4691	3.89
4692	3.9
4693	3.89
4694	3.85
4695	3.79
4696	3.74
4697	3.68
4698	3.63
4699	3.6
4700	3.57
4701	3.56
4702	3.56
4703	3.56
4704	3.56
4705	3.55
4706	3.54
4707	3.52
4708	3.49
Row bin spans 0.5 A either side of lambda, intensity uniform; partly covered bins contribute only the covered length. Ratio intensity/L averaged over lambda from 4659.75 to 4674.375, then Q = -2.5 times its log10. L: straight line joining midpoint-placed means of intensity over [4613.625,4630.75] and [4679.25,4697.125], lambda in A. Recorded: 0.034 mag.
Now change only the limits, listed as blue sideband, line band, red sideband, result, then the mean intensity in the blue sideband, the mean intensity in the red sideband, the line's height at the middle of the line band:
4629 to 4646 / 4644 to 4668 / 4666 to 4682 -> -0.051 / 3.79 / 3.46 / 3.62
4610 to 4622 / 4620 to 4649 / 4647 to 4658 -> 0.014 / 3.88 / 3.83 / 3.85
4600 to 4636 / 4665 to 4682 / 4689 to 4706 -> 0.075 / 3.77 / 3.7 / 3.72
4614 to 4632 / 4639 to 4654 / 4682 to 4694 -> 0.025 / 3.88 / 3.71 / 3.82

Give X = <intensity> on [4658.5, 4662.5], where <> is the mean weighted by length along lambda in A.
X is 3.99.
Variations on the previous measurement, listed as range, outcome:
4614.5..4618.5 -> 3.92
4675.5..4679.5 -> 3.51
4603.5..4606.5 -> 3.53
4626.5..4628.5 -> 3.73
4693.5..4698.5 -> 3.74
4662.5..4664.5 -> 3.85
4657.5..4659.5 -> 3.96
